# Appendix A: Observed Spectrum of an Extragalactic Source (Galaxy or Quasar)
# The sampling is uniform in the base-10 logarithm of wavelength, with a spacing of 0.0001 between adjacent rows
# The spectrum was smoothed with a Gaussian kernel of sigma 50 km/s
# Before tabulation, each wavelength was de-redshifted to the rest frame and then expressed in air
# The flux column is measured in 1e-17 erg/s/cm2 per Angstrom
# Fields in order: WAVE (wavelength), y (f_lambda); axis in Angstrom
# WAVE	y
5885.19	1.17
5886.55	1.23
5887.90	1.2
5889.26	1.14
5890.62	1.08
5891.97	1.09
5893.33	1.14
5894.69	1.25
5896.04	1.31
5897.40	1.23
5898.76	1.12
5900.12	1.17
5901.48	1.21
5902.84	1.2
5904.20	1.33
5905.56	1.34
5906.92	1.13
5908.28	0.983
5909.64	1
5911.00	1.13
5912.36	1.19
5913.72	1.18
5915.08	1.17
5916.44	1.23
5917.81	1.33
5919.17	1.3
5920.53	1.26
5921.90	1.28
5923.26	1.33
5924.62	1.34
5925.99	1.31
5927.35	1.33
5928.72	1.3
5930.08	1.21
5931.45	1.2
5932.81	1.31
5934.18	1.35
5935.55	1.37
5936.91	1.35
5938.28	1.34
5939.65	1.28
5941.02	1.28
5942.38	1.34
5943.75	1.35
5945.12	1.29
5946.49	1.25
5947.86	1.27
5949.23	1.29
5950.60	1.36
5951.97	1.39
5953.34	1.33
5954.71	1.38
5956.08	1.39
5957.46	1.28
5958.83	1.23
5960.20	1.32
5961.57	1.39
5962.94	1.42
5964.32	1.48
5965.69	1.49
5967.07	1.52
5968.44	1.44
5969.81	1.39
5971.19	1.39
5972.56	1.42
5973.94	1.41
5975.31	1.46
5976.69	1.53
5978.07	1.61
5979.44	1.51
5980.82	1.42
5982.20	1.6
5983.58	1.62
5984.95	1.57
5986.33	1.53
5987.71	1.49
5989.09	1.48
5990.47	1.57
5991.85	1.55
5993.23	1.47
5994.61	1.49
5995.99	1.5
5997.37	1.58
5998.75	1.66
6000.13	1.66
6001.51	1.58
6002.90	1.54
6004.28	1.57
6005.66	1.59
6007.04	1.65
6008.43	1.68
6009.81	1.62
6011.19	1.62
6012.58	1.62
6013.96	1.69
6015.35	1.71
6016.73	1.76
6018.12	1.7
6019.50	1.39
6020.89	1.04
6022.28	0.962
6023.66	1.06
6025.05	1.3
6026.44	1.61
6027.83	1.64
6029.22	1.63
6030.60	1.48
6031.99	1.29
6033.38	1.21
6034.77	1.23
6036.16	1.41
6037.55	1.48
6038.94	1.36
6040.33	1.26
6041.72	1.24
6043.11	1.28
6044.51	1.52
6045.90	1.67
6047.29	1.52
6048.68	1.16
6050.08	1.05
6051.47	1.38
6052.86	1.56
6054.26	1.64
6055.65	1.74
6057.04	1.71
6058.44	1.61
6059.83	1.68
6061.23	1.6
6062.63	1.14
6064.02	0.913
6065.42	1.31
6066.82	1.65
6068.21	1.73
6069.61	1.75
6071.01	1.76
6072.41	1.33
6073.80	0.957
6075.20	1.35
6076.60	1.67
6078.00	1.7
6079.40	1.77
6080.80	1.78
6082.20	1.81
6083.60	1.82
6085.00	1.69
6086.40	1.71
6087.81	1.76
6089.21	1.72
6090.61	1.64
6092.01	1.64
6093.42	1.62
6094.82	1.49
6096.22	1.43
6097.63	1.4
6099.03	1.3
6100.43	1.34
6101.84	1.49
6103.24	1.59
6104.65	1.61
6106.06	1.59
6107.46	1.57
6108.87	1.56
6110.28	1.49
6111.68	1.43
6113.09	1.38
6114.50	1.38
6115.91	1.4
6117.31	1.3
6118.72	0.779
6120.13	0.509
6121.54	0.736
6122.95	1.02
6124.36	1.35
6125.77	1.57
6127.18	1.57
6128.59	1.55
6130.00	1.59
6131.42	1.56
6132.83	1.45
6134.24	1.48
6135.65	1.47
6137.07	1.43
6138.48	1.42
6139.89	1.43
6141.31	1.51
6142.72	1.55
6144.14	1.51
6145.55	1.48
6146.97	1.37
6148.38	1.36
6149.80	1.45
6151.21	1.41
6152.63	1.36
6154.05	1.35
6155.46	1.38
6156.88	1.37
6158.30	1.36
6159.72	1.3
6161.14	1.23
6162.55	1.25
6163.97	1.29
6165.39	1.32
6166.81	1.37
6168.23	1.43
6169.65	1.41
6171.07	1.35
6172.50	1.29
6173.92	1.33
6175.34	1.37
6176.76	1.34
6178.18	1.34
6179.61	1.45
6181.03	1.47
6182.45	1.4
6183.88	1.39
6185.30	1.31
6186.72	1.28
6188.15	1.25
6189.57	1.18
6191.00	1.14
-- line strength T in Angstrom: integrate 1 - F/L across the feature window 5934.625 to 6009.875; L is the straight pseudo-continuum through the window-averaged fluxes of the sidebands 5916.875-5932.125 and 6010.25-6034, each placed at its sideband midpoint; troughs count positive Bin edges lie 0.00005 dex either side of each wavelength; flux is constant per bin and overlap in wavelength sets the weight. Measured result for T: -4.4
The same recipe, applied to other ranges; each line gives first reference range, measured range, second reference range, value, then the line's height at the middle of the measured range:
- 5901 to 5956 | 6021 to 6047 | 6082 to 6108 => 1.9 Angstrom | 1.47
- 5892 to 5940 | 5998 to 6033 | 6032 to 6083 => -3.0 Angstrom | 1.4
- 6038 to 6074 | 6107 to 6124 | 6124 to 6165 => 2.7 Angstrom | 1.43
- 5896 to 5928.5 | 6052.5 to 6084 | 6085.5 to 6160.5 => -4.3 Angstrom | 1.37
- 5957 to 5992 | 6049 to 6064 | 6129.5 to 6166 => -0.4 Angstrom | 1.44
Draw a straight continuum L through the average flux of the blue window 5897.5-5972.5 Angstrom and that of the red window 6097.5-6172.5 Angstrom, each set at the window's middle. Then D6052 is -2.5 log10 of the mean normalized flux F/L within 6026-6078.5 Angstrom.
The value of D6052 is -0.08 mag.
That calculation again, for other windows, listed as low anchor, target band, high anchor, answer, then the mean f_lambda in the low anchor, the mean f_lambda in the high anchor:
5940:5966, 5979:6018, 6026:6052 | -0.16 mag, 1.34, 1.39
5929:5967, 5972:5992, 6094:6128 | -0.14 mag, 1.33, 1.35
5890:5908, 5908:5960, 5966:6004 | 0.04 mag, 1.2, 1.52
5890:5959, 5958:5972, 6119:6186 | -0.11 mag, 1.26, 1.36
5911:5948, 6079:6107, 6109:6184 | -0.20 mag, 1.28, 1.36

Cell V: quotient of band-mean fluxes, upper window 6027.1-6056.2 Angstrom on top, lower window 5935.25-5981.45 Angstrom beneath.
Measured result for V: 1.02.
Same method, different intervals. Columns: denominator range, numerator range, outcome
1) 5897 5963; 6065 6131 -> 1.16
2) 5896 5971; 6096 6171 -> 1.07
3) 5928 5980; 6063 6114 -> 1.13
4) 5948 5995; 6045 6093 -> 1.08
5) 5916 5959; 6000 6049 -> 1.12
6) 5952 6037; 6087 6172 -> 0.95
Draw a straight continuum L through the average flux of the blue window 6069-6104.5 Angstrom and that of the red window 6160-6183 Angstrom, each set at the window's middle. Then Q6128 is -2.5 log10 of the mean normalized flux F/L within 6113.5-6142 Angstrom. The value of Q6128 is 0.110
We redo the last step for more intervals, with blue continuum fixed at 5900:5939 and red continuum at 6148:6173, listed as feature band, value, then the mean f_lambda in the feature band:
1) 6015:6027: -0.073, 1.38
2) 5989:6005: -0.212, 1.56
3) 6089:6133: -0.060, 1.4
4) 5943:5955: -0.051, 1.32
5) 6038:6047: -0.078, 1.4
